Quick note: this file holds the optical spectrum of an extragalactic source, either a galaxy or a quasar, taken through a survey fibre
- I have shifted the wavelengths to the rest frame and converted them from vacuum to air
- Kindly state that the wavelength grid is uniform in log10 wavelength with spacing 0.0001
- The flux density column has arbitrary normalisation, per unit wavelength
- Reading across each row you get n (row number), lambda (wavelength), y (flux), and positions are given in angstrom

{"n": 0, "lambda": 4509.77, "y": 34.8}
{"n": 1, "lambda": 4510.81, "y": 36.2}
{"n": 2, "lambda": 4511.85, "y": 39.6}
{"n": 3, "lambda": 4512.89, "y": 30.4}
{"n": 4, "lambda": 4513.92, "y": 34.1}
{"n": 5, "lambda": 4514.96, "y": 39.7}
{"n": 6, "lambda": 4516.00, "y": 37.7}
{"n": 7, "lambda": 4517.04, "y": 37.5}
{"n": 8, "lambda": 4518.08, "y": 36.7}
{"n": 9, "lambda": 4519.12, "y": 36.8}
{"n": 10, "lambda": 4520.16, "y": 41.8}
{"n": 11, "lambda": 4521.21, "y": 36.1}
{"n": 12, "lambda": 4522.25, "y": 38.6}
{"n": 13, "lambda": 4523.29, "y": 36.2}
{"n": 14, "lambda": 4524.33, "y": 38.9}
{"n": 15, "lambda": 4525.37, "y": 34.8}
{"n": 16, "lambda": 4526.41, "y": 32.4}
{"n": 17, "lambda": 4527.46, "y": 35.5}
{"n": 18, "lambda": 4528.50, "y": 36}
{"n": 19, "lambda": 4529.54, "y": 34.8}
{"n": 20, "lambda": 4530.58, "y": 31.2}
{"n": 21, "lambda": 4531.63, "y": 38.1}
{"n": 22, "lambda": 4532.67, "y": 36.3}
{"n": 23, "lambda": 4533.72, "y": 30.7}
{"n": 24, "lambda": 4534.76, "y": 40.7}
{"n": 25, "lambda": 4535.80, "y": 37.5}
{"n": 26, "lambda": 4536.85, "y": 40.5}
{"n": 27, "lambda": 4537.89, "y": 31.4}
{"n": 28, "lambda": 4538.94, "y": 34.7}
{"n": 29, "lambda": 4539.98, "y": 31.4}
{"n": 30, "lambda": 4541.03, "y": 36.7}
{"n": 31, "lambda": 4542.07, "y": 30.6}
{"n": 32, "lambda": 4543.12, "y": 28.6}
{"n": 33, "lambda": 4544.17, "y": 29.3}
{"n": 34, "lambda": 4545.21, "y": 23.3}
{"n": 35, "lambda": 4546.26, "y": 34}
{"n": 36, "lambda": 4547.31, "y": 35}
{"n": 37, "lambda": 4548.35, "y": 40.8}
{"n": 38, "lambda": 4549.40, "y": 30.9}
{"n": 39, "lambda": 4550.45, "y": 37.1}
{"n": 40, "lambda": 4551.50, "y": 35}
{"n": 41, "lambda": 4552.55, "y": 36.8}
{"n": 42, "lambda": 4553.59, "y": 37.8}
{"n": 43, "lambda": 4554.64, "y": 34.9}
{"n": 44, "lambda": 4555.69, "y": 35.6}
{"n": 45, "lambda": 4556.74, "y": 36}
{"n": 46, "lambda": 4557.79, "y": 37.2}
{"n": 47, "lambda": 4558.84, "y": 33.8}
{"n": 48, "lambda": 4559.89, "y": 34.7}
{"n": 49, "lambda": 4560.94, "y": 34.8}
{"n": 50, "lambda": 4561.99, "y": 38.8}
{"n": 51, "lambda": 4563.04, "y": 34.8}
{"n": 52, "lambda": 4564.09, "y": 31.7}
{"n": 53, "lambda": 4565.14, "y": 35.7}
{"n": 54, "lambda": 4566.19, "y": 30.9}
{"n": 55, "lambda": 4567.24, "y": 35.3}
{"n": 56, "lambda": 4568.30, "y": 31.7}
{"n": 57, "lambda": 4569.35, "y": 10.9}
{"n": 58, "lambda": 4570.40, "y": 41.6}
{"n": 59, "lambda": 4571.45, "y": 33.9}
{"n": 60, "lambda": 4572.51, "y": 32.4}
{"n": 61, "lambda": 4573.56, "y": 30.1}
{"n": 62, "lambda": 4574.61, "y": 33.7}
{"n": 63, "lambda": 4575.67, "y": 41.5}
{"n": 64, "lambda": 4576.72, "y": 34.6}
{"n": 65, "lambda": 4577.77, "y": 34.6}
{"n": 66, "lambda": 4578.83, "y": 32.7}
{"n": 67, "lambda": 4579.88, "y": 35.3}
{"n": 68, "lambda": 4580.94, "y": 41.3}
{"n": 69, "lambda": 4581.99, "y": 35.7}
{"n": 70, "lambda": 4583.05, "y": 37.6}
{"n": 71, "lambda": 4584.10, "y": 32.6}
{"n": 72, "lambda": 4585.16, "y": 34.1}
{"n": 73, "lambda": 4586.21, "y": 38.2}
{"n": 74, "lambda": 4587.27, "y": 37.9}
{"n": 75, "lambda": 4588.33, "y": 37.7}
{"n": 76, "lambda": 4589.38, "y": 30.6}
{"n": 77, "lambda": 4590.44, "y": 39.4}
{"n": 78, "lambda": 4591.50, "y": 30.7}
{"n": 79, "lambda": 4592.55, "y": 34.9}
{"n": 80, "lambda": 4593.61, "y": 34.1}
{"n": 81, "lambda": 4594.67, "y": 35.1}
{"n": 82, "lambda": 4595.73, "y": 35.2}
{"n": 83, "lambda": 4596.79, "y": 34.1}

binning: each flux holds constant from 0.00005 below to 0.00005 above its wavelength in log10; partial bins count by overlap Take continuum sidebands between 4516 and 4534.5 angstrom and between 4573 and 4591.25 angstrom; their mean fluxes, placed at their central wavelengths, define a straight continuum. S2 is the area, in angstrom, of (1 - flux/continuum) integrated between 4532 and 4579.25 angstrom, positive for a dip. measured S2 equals 2.4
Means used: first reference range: 36.1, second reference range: 35.7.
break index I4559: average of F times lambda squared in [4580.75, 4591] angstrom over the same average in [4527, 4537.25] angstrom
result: 1.03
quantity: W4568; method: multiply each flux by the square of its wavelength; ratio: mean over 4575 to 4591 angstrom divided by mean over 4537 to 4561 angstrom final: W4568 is 1.08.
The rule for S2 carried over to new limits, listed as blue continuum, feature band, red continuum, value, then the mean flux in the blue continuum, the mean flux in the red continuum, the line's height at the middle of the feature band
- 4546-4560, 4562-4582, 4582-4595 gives 1.0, 35.7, 35.3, 35.5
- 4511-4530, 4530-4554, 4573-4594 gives 1.2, 36.5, 35.4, 36.1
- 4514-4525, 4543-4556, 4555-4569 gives 0.5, 37.8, 34.4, 35.4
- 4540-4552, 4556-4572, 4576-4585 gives 0.4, 32.8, 35.6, 34.3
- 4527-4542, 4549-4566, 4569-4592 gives -0.2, 35.3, 34.6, 34.9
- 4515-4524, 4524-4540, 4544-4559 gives 0.5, 37.8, 34.6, 36.6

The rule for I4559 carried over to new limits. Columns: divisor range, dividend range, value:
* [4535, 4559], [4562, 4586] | 1.00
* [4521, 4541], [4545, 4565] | 1.00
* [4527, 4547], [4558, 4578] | 1.01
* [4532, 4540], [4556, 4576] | 0.95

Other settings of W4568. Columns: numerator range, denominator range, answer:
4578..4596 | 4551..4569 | 1.03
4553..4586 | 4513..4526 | 0.95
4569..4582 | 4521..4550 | 1.00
